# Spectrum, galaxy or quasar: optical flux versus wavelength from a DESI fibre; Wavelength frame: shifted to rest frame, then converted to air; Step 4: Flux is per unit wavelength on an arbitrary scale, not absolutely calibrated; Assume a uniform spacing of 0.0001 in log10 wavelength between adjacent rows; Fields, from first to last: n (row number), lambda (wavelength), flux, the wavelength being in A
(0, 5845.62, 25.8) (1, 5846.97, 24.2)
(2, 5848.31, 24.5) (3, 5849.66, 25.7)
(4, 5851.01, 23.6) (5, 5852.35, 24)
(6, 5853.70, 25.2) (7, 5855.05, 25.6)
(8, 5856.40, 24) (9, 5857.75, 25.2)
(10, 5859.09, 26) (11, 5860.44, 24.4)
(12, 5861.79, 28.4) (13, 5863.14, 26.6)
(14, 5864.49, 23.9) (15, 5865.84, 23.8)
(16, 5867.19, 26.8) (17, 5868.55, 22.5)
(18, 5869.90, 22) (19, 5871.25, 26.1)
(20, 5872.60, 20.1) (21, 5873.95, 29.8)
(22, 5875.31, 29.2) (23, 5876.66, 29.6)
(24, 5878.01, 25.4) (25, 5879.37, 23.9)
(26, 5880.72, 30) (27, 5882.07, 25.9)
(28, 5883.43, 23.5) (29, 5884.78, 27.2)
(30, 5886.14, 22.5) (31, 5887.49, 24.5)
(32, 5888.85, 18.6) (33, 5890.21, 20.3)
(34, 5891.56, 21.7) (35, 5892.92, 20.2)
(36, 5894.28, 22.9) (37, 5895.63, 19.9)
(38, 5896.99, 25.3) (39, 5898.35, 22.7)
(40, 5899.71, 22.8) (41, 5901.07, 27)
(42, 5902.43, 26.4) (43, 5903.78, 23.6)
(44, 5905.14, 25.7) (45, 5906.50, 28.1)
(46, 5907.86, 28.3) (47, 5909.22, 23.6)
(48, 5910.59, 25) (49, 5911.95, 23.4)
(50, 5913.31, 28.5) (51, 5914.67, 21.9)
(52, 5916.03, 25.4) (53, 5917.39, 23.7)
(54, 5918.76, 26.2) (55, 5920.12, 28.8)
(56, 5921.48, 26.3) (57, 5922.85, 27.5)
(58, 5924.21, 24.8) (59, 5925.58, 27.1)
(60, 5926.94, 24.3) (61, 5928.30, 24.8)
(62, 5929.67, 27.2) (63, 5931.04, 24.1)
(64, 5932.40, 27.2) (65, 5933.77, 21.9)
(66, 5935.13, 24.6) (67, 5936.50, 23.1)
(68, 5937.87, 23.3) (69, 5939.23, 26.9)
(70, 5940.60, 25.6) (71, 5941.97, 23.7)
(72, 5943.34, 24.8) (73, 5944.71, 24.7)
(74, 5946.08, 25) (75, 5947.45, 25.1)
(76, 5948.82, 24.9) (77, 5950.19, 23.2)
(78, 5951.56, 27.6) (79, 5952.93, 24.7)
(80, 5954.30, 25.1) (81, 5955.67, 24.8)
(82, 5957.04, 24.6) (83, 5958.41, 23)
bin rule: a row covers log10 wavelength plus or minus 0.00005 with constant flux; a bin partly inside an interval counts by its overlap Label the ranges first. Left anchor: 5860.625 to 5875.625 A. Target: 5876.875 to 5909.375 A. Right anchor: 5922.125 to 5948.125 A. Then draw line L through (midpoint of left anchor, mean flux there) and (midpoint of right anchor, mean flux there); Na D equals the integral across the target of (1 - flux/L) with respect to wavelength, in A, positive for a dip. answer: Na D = 1.2 A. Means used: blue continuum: 25.2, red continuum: 25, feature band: 24.3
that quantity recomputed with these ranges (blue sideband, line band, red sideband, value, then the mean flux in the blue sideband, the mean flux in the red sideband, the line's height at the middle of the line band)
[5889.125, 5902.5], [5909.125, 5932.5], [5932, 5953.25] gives -1.77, 22.6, 24.7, 23.8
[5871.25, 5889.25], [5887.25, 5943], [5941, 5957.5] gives 1.38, 25.5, 24.9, 25.2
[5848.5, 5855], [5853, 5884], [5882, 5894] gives -2.47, 24.7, 22.5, 23.7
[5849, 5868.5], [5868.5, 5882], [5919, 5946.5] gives -0.45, 25.1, 25.3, 25.2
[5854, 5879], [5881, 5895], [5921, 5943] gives 1.35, 25.5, 25.1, 25.4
